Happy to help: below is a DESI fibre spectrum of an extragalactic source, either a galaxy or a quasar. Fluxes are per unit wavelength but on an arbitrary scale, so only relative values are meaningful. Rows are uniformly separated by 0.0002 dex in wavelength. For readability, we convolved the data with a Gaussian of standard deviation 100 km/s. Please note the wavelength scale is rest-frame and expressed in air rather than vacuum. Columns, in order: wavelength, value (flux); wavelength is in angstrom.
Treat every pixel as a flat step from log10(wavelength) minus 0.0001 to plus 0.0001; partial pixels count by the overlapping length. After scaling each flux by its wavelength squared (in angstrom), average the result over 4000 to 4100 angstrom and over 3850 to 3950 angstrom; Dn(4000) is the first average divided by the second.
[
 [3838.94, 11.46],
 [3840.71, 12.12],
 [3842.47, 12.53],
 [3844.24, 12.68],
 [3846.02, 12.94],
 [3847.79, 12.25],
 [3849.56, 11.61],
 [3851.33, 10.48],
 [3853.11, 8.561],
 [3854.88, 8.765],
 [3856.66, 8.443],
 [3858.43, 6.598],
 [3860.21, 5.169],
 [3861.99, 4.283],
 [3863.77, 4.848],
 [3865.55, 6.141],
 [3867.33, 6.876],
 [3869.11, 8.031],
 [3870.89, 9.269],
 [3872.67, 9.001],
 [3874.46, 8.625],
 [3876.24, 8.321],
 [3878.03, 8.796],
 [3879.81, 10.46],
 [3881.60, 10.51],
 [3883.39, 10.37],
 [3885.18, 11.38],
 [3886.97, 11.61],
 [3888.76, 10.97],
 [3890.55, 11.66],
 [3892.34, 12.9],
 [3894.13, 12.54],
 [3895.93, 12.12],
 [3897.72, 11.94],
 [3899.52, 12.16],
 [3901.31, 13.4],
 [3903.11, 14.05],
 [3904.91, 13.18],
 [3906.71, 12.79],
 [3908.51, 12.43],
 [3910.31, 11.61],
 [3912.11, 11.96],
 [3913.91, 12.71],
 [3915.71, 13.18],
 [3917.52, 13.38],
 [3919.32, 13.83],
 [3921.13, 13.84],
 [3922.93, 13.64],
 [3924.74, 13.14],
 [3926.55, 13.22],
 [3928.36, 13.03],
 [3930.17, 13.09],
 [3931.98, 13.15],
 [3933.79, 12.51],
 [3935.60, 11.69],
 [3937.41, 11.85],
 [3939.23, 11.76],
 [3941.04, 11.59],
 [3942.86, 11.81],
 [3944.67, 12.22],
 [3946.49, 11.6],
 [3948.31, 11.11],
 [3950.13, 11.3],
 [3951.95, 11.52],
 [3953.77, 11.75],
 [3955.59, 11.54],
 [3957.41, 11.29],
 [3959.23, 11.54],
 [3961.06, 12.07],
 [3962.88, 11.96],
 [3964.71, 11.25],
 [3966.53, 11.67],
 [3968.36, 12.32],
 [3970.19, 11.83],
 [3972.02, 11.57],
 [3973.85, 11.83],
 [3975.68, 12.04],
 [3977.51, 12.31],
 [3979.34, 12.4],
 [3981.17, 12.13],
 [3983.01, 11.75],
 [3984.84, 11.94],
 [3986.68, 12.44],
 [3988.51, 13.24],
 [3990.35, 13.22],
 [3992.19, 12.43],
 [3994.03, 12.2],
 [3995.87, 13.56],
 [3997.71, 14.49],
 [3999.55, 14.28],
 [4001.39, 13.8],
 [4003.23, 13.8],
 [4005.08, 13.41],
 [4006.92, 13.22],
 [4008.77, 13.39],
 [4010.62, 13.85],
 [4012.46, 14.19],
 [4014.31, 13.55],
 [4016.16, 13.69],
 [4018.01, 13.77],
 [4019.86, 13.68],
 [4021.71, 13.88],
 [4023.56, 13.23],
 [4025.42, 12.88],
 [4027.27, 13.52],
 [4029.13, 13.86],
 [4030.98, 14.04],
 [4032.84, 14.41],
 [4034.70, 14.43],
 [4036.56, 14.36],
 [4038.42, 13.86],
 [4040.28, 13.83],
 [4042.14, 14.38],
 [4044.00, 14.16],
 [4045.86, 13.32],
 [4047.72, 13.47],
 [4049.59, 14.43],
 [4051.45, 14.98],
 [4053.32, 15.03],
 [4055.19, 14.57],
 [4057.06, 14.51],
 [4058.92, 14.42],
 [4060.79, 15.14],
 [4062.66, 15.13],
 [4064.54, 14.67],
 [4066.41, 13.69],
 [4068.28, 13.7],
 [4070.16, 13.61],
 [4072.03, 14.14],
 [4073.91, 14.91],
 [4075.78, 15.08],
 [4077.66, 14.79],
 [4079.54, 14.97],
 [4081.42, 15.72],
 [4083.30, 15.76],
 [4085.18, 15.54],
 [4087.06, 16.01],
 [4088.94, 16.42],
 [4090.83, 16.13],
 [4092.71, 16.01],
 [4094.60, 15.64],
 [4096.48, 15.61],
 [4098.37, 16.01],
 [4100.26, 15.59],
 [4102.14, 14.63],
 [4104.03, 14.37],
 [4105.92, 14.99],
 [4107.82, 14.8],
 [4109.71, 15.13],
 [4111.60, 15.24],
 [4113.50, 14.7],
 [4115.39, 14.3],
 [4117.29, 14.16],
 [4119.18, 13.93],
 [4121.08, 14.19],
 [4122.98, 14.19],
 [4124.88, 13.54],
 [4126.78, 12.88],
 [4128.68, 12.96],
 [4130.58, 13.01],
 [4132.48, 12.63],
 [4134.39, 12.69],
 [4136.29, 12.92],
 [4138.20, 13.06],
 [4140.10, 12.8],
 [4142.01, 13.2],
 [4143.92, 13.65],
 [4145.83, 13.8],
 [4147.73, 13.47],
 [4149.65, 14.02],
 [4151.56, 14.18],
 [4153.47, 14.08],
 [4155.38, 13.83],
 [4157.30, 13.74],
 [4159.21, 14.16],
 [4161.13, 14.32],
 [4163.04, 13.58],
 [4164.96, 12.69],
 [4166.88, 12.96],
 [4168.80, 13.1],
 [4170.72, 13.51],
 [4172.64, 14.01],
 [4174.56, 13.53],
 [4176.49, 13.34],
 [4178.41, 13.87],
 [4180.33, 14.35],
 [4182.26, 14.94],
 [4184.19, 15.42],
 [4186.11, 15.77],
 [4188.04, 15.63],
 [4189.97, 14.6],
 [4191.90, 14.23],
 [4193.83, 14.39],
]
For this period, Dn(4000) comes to 1.42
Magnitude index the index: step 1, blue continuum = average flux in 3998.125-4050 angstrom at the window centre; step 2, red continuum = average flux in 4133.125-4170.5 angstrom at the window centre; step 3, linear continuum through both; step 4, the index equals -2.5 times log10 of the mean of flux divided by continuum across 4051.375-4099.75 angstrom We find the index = -0.11 mag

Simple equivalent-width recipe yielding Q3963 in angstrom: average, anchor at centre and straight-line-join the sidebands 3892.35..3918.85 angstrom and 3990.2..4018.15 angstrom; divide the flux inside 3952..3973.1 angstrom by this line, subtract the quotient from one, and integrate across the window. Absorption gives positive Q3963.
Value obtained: 2.4 angstrom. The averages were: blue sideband 12.7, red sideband 13.6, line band 11.7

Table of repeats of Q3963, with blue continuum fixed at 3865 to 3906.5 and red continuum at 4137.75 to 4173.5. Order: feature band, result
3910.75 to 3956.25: -4.90 angstrom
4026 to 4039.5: -1.93 angstrom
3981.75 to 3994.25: -0.71 angstrom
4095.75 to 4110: -2.30 angstrom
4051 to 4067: -2.72 angstrom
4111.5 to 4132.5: -0.91 angstrom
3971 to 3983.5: -0.35 angstrom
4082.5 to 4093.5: -2.66 angstrom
